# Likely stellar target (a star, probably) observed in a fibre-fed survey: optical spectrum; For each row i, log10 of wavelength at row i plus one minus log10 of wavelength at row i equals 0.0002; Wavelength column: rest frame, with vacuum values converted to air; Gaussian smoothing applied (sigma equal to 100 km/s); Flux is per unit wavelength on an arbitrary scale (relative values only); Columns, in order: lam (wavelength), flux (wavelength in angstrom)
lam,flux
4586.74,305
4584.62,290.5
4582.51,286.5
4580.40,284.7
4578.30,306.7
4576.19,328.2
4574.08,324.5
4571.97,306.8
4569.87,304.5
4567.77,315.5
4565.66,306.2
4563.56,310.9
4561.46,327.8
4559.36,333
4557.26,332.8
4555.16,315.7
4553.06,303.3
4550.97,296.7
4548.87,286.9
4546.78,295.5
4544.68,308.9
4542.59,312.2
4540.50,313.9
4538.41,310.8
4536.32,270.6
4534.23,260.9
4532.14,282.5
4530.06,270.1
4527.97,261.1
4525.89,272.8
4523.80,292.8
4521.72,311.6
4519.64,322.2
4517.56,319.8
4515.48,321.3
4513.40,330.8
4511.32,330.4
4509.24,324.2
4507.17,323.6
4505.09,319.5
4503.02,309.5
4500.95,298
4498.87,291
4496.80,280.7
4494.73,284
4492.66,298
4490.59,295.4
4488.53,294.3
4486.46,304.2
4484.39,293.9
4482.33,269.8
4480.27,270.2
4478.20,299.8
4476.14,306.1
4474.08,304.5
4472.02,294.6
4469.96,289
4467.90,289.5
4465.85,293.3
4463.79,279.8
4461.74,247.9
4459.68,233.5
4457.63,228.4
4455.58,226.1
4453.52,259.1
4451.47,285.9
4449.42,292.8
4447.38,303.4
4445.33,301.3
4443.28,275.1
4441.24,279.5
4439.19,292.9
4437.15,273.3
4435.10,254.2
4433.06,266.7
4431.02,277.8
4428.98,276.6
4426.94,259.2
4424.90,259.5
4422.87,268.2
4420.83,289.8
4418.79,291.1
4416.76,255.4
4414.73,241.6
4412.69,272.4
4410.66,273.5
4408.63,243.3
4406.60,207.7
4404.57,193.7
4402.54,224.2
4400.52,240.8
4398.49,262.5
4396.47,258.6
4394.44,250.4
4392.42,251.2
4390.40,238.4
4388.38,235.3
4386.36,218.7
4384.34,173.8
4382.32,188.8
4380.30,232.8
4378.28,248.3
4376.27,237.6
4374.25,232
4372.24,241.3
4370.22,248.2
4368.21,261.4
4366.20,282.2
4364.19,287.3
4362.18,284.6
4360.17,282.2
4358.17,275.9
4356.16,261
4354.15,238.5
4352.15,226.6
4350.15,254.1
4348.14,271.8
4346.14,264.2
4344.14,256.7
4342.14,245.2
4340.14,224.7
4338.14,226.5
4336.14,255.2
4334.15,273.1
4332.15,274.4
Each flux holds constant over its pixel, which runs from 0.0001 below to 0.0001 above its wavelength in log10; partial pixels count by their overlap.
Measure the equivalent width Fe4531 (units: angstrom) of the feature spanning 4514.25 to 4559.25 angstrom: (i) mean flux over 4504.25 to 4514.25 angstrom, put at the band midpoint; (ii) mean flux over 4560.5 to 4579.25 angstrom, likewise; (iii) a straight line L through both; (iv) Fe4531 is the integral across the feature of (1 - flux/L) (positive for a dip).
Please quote 3.0 angstrom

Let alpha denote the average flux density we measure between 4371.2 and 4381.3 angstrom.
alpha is 238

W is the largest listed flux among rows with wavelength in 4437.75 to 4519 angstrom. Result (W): 330.8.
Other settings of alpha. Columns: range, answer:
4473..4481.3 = 295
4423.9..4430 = 265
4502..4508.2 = 318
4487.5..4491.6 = 295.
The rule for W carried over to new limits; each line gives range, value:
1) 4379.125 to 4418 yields 273.5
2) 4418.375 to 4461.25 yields 303.4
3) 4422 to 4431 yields 276.6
